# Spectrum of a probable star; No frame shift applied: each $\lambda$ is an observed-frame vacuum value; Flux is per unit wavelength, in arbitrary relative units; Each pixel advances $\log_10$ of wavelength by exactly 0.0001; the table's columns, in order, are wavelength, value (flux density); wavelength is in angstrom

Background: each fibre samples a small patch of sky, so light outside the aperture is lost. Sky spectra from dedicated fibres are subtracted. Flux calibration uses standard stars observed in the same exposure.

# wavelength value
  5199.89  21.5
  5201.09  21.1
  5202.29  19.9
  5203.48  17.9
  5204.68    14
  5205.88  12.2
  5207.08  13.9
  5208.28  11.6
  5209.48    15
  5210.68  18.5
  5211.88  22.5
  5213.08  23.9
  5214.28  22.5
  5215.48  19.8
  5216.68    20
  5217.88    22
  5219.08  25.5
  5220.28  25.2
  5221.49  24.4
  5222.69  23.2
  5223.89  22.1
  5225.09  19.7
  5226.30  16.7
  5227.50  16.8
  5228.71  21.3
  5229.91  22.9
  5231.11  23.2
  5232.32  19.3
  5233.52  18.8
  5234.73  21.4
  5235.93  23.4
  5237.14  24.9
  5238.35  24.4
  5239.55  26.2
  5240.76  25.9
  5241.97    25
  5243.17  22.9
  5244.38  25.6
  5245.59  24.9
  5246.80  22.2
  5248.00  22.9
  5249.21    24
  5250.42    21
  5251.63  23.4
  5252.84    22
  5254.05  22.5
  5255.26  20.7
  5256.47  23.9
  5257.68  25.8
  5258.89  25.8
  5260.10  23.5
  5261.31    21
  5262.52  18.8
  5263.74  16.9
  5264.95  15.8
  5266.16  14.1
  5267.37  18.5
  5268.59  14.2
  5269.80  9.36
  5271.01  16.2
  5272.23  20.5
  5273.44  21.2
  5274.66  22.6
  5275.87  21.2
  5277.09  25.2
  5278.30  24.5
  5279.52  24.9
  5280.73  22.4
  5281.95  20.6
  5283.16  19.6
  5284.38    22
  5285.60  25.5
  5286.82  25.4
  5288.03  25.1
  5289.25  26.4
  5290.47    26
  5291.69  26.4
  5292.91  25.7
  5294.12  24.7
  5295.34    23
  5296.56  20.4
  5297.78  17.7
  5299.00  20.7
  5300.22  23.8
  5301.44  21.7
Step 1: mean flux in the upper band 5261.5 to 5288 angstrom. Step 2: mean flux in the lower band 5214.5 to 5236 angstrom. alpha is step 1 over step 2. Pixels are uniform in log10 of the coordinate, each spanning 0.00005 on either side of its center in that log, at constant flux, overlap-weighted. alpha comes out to 0.9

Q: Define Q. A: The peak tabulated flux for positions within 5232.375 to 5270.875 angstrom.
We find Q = 26.2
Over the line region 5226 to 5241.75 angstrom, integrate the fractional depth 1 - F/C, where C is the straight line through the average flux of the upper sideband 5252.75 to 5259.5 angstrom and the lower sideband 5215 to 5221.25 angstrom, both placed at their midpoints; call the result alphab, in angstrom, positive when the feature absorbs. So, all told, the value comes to 0.6 angstrom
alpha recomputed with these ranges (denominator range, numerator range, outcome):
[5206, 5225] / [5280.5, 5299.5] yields 1.14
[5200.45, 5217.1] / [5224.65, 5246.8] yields 1.24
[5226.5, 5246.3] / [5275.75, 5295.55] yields 1.06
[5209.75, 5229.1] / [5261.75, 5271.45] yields 0.73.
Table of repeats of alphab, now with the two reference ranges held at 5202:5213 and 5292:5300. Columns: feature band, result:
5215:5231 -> -3.79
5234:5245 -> -3.43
